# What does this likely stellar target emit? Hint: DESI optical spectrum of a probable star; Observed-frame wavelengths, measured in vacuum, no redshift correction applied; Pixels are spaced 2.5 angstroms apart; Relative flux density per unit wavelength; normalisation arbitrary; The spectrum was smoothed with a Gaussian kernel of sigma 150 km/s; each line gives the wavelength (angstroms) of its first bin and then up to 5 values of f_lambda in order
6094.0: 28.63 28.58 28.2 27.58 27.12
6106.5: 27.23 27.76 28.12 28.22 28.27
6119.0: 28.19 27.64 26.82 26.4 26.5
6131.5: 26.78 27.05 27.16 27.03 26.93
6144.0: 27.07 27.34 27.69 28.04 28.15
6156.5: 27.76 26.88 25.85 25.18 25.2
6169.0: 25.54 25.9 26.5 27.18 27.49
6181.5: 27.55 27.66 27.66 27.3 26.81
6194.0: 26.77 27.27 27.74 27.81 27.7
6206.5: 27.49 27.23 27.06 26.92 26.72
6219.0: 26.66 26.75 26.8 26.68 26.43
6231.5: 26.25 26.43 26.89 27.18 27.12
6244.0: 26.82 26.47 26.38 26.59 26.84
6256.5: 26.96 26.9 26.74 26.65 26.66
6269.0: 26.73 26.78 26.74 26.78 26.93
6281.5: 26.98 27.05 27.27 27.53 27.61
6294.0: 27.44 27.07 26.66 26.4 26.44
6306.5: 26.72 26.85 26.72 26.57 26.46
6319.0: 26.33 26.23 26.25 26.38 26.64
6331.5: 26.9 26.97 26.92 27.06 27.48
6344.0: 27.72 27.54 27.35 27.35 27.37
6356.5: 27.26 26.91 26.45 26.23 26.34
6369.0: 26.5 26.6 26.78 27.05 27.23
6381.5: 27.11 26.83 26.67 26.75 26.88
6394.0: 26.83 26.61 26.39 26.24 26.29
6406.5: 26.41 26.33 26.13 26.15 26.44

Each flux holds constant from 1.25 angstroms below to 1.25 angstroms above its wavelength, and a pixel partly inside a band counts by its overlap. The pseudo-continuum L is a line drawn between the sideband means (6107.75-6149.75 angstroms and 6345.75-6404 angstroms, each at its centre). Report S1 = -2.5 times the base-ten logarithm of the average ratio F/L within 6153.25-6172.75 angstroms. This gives 0.041 mag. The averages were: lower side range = 27.3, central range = 26.3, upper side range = 26.8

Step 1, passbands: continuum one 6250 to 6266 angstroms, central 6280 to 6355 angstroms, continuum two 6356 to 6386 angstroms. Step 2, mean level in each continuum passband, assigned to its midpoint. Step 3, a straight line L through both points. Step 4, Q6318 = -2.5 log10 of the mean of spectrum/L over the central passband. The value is -0.01 mag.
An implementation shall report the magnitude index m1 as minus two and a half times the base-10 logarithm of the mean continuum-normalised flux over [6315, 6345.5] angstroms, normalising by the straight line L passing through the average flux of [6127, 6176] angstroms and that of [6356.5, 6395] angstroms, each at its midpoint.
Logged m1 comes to 0.00 mag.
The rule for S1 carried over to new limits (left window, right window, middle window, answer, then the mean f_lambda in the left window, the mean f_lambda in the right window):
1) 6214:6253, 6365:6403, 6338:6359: -0.03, 26.7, 26.7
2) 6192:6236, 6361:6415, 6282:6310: -0.01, 27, 26.6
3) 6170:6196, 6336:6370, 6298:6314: 0.02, 27.1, 27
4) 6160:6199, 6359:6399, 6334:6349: -0.02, 26.7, 26.7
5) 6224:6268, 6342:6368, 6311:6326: 0.02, 26.7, 27.1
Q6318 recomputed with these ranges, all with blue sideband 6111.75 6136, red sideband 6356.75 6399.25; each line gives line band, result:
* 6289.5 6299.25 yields -0.01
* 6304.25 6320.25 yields 0.01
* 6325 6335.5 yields 0.01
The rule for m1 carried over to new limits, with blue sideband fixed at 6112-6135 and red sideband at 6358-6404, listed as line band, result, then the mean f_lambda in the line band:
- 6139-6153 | 0.00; 27.4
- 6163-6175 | 0.06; 25.7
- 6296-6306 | 0.01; 26.6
